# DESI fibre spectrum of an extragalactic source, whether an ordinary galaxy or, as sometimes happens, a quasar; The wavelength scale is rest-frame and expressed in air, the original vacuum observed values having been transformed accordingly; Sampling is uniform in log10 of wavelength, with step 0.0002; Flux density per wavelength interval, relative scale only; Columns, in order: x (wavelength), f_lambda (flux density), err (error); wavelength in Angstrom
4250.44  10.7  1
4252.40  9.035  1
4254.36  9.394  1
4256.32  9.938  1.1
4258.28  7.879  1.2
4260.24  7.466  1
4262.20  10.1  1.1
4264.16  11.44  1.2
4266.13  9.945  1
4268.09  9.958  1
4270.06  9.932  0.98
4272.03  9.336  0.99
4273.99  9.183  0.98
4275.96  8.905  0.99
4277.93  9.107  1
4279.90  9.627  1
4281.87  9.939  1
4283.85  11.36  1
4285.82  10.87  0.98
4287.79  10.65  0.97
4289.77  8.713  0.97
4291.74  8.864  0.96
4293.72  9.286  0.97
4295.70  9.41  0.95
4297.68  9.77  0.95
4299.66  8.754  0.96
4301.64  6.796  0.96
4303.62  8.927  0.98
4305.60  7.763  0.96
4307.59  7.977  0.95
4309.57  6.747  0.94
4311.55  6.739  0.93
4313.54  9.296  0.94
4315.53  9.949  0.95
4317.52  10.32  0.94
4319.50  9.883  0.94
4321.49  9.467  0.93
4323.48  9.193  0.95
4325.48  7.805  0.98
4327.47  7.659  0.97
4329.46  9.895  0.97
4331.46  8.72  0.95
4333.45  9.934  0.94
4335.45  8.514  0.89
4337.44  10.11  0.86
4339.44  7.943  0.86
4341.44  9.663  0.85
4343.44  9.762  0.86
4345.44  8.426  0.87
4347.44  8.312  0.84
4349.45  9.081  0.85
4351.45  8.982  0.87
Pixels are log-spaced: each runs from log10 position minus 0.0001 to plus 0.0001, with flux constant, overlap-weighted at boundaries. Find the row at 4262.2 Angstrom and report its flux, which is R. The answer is 10.1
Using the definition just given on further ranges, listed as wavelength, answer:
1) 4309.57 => 6.747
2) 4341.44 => 9.663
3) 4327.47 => 7.659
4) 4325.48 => 7.805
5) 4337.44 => 10.11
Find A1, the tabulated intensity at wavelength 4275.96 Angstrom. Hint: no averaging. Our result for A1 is 8.905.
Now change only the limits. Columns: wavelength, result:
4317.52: 10.32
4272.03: 9.336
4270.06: 9.932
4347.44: 8.312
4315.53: 9.949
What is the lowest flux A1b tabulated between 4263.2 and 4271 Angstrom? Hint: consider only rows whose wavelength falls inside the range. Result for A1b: 9.932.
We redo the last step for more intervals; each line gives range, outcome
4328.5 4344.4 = 7.943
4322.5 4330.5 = 7.659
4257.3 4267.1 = 7.466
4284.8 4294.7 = 8.713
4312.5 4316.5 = 9.296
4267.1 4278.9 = 8.905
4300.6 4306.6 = 6.796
